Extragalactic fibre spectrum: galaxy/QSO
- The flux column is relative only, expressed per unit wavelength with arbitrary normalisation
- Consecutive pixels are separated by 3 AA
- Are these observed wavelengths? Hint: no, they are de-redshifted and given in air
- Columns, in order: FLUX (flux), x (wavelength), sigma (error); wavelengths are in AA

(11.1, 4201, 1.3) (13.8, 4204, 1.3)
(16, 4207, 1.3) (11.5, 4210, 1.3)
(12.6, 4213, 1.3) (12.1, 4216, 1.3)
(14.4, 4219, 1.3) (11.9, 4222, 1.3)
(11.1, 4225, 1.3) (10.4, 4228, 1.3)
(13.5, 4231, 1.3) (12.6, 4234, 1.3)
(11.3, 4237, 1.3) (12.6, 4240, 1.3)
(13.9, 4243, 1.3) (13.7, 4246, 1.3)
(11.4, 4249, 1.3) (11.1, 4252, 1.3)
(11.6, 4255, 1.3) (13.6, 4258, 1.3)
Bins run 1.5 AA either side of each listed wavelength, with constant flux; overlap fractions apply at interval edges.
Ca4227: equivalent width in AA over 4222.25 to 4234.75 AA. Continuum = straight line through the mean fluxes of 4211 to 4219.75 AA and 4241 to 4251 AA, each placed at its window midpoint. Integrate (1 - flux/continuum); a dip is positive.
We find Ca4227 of 1.0 AA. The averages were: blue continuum 12.8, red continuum 12.9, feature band 11.9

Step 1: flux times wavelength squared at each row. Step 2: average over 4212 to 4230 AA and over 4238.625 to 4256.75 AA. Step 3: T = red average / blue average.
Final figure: 1.0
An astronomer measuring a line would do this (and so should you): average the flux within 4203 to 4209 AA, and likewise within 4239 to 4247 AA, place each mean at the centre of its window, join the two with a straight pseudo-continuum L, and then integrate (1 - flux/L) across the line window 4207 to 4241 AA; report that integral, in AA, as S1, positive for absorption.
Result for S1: 4.21 AA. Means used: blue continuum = 14.7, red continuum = 13.4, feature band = 12.3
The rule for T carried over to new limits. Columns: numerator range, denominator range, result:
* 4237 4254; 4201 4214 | 0.95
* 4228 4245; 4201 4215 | 0.97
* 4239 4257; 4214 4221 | 0.96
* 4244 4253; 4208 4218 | 1.00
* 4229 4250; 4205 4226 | 1.00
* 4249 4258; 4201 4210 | 0.88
